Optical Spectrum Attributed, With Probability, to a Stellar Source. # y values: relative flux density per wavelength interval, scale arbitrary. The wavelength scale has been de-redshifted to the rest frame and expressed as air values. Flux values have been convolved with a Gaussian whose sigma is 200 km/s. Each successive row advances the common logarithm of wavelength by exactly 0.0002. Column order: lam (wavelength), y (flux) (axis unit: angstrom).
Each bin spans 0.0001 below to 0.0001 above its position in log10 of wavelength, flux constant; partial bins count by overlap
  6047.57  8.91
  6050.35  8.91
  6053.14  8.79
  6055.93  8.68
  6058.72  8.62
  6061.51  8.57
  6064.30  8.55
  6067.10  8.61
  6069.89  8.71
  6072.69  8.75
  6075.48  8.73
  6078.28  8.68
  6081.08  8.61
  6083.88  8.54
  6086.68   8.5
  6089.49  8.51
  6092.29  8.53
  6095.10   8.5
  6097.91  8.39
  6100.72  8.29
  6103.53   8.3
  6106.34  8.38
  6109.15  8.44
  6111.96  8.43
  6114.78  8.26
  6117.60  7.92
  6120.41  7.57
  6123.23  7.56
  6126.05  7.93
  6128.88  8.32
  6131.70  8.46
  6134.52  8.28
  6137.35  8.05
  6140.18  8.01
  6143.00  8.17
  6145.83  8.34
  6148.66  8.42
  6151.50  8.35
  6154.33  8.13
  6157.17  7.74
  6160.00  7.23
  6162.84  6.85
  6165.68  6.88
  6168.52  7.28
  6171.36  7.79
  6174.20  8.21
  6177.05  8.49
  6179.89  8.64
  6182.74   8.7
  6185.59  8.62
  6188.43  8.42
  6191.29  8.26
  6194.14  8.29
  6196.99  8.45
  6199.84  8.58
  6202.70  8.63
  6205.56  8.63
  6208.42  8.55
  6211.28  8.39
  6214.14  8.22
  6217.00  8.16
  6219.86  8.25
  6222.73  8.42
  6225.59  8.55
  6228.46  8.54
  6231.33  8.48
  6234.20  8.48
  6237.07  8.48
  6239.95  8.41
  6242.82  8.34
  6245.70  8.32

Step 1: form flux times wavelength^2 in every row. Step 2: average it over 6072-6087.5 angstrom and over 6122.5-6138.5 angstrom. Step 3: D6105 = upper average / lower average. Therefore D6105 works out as 0.96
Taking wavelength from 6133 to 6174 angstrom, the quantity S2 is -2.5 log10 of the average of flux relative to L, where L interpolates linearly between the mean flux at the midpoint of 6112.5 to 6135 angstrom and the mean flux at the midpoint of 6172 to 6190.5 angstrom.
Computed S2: 0.06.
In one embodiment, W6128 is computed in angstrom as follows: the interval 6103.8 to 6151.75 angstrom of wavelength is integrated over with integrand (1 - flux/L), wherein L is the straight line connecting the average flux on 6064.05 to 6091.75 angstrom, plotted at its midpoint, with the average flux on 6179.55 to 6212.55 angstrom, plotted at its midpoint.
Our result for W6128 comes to 2.3 angstrom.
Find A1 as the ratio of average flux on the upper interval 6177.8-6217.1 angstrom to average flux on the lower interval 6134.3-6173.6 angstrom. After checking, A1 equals 1.1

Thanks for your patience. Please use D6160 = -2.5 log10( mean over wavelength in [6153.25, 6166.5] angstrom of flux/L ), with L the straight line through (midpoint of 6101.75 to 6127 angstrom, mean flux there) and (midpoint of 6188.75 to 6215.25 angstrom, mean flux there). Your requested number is 0.13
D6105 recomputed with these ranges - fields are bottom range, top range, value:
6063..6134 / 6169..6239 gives 1.04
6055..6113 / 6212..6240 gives 1.03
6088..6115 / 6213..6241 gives 1.04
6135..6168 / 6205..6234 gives 1.10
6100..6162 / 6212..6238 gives 1.07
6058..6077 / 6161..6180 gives 0.92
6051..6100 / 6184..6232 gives 1.02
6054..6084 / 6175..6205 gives 1.02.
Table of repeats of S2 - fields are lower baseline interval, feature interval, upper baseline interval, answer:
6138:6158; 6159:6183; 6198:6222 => 0.07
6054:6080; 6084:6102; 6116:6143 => -0.01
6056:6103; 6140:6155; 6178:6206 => 0.04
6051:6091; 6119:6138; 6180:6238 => 0.07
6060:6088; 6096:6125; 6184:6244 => 0.05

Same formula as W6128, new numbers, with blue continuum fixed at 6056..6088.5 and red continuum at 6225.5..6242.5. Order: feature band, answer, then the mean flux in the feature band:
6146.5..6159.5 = 0.7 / 8.1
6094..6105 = 0.3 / 8.36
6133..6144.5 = 0.6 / 8.14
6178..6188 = -0.1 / 8.63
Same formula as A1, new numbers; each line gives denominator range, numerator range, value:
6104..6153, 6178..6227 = 1.03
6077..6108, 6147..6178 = 0.91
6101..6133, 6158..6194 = 0.98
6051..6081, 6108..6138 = 0.94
